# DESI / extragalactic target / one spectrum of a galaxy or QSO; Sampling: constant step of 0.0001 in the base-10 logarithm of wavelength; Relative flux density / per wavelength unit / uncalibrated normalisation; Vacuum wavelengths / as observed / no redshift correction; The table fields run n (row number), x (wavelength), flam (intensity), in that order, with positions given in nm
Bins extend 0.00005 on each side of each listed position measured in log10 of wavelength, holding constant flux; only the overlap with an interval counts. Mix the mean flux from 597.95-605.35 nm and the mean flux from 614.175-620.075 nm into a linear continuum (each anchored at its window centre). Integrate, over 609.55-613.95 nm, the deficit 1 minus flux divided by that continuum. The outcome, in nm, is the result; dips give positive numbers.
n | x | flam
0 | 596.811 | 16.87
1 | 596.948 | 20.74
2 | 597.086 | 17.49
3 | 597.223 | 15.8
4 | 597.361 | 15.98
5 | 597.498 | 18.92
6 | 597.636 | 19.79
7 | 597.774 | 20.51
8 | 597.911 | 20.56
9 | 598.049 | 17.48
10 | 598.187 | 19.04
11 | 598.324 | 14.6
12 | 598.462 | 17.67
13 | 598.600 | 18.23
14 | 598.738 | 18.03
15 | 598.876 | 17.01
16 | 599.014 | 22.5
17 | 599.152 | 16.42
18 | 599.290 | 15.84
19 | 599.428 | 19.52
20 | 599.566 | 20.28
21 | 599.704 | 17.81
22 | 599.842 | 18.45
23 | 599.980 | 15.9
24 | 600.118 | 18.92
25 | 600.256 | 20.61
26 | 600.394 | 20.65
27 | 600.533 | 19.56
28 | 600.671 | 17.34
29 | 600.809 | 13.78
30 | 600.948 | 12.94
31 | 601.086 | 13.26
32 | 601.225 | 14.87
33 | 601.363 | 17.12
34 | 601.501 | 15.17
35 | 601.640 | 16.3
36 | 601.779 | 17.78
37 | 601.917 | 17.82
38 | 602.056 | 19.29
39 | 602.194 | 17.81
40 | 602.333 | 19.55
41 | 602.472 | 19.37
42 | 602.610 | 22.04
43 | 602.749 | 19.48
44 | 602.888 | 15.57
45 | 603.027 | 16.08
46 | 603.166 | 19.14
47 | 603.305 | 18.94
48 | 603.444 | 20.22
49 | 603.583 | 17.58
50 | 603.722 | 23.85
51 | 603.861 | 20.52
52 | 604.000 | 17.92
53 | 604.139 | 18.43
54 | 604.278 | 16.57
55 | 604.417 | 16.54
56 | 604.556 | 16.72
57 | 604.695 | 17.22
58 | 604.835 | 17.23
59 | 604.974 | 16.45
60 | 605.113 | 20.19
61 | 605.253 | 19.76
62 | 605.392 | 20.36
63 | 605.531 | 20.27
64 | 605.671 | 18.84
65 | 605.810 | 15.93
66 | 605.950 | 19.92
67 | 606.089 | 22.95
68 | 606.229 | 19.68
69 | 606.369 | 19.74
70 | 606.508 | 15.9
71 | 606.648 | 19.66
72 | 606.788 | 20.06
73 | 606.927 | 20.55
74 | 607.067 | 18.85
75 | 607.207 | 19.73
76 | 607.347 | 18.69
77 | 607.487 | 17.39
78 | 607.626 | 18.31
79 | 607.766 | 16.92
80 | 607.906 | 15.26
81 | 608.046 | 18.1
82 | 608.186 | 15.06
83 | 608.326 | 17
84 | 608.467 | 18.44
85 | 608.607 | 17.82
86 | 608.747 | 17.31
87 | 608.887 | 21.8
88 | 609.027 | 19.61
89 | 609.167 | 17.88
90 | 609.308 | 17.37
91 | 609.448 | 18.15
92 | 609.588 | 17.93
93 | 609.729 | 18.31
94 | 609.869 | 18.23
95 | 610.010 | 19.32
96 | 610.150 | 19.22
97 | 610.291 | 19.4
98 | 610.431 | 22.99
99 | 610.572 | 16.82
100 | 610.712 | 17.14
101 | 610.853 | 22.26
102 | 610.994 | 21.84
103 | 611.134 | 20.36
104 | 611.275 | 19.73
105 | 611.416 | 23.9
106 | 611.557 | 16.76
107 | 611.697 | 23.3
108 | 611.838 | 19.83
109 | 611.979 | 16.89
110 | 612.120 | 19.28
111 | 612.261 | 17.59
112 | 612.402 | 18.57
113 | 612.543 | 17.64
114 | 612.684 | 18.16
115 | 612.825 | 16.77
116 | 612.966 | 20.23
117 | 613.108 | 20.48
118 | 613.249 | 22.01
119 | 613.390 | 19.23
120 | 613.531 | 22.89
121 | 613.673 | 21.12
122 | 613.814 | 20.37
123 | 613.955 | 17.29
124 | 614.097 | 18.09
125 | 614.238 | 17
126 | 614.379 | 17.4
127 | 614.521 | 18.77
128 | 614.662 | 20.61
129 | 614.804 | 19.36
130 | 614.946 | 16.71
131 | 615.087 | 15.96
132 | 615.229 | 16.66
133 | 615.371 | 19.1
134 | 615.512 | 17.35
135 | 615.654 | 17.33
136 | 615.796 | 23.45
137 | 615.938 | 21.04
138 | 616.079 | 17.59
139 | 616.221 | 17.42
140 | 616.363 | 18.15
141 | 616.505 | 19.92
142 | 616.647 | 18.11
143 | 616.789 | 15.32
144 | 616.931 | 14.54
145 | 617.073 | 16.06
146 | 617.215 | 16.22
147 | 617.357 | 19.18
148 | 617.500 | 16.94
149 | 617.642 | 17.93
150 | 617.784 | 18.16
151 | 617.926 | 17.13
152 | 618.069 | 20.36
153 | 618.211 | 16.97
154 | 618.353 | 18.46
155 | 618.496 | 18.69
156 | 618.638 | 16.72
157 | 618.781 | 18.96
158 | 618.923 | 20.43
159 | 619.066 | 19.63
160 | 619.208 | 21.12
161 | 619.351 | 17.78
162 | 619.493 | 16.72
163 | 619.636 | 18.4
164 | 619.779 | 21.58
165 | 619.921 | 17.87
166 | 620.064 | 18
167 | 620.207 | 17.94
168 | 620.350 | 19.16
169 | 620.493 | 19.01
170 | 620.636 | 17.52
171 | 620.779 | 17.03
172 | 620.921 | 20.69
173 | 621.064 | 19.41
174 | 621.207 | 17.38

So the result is -0.36 nm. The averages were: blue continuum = 18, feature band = 19.6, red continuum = 18.2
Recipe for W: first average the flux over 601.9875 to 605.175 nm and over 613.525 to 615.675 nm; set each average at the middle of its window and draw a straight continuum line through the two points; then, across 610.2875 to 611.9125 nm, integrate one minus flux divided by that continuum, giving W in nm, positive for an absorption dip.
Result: -0.17 nm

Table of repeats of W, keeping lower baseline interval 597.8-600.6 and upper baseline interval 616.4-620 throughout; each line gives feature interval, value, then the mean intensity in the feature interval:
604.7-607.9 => -0.09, 18.9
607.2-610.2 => 0.04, 18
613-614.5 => -0.11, 19.6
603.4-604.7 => -0.01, 18.6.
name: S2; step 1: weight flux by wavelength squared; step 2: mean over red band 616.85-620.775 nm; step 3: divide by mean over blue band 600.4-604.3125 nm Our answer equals 1.07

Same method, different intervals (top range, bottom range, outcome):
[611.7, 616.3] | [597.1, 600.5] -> 1.08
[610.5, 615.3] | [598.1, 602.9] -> 1.12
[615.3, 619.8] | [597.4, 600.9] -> 1.06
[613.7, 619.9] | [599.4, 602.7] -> 1.08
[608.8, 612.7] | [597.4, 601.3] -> 1.12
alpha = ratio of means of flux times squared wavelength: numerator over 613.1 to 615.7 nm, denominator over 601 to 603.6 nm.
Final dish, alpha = 1.1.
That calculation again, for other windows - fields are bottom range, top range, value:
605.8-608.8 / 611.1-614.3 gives 1.08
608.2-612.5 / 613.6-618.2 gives 0.97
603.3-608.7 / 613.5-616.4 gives 1.04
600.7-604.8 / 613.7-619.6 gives 1.08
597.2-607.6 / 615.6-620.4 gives 1.05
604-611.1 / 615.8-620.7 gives 1.02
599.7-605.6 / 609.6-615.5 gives 1.10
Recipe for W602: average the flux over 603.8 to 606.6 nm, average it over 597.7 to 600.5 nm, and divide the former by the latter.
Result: 1.0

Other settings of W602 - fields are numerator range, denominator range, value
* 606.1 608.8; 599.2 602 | 1.06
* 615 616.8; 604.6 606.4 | 0.96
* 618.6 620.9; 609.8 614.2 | 0.95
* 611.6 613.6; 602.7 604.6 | 1.06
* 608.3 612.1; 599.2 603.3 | 1.09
